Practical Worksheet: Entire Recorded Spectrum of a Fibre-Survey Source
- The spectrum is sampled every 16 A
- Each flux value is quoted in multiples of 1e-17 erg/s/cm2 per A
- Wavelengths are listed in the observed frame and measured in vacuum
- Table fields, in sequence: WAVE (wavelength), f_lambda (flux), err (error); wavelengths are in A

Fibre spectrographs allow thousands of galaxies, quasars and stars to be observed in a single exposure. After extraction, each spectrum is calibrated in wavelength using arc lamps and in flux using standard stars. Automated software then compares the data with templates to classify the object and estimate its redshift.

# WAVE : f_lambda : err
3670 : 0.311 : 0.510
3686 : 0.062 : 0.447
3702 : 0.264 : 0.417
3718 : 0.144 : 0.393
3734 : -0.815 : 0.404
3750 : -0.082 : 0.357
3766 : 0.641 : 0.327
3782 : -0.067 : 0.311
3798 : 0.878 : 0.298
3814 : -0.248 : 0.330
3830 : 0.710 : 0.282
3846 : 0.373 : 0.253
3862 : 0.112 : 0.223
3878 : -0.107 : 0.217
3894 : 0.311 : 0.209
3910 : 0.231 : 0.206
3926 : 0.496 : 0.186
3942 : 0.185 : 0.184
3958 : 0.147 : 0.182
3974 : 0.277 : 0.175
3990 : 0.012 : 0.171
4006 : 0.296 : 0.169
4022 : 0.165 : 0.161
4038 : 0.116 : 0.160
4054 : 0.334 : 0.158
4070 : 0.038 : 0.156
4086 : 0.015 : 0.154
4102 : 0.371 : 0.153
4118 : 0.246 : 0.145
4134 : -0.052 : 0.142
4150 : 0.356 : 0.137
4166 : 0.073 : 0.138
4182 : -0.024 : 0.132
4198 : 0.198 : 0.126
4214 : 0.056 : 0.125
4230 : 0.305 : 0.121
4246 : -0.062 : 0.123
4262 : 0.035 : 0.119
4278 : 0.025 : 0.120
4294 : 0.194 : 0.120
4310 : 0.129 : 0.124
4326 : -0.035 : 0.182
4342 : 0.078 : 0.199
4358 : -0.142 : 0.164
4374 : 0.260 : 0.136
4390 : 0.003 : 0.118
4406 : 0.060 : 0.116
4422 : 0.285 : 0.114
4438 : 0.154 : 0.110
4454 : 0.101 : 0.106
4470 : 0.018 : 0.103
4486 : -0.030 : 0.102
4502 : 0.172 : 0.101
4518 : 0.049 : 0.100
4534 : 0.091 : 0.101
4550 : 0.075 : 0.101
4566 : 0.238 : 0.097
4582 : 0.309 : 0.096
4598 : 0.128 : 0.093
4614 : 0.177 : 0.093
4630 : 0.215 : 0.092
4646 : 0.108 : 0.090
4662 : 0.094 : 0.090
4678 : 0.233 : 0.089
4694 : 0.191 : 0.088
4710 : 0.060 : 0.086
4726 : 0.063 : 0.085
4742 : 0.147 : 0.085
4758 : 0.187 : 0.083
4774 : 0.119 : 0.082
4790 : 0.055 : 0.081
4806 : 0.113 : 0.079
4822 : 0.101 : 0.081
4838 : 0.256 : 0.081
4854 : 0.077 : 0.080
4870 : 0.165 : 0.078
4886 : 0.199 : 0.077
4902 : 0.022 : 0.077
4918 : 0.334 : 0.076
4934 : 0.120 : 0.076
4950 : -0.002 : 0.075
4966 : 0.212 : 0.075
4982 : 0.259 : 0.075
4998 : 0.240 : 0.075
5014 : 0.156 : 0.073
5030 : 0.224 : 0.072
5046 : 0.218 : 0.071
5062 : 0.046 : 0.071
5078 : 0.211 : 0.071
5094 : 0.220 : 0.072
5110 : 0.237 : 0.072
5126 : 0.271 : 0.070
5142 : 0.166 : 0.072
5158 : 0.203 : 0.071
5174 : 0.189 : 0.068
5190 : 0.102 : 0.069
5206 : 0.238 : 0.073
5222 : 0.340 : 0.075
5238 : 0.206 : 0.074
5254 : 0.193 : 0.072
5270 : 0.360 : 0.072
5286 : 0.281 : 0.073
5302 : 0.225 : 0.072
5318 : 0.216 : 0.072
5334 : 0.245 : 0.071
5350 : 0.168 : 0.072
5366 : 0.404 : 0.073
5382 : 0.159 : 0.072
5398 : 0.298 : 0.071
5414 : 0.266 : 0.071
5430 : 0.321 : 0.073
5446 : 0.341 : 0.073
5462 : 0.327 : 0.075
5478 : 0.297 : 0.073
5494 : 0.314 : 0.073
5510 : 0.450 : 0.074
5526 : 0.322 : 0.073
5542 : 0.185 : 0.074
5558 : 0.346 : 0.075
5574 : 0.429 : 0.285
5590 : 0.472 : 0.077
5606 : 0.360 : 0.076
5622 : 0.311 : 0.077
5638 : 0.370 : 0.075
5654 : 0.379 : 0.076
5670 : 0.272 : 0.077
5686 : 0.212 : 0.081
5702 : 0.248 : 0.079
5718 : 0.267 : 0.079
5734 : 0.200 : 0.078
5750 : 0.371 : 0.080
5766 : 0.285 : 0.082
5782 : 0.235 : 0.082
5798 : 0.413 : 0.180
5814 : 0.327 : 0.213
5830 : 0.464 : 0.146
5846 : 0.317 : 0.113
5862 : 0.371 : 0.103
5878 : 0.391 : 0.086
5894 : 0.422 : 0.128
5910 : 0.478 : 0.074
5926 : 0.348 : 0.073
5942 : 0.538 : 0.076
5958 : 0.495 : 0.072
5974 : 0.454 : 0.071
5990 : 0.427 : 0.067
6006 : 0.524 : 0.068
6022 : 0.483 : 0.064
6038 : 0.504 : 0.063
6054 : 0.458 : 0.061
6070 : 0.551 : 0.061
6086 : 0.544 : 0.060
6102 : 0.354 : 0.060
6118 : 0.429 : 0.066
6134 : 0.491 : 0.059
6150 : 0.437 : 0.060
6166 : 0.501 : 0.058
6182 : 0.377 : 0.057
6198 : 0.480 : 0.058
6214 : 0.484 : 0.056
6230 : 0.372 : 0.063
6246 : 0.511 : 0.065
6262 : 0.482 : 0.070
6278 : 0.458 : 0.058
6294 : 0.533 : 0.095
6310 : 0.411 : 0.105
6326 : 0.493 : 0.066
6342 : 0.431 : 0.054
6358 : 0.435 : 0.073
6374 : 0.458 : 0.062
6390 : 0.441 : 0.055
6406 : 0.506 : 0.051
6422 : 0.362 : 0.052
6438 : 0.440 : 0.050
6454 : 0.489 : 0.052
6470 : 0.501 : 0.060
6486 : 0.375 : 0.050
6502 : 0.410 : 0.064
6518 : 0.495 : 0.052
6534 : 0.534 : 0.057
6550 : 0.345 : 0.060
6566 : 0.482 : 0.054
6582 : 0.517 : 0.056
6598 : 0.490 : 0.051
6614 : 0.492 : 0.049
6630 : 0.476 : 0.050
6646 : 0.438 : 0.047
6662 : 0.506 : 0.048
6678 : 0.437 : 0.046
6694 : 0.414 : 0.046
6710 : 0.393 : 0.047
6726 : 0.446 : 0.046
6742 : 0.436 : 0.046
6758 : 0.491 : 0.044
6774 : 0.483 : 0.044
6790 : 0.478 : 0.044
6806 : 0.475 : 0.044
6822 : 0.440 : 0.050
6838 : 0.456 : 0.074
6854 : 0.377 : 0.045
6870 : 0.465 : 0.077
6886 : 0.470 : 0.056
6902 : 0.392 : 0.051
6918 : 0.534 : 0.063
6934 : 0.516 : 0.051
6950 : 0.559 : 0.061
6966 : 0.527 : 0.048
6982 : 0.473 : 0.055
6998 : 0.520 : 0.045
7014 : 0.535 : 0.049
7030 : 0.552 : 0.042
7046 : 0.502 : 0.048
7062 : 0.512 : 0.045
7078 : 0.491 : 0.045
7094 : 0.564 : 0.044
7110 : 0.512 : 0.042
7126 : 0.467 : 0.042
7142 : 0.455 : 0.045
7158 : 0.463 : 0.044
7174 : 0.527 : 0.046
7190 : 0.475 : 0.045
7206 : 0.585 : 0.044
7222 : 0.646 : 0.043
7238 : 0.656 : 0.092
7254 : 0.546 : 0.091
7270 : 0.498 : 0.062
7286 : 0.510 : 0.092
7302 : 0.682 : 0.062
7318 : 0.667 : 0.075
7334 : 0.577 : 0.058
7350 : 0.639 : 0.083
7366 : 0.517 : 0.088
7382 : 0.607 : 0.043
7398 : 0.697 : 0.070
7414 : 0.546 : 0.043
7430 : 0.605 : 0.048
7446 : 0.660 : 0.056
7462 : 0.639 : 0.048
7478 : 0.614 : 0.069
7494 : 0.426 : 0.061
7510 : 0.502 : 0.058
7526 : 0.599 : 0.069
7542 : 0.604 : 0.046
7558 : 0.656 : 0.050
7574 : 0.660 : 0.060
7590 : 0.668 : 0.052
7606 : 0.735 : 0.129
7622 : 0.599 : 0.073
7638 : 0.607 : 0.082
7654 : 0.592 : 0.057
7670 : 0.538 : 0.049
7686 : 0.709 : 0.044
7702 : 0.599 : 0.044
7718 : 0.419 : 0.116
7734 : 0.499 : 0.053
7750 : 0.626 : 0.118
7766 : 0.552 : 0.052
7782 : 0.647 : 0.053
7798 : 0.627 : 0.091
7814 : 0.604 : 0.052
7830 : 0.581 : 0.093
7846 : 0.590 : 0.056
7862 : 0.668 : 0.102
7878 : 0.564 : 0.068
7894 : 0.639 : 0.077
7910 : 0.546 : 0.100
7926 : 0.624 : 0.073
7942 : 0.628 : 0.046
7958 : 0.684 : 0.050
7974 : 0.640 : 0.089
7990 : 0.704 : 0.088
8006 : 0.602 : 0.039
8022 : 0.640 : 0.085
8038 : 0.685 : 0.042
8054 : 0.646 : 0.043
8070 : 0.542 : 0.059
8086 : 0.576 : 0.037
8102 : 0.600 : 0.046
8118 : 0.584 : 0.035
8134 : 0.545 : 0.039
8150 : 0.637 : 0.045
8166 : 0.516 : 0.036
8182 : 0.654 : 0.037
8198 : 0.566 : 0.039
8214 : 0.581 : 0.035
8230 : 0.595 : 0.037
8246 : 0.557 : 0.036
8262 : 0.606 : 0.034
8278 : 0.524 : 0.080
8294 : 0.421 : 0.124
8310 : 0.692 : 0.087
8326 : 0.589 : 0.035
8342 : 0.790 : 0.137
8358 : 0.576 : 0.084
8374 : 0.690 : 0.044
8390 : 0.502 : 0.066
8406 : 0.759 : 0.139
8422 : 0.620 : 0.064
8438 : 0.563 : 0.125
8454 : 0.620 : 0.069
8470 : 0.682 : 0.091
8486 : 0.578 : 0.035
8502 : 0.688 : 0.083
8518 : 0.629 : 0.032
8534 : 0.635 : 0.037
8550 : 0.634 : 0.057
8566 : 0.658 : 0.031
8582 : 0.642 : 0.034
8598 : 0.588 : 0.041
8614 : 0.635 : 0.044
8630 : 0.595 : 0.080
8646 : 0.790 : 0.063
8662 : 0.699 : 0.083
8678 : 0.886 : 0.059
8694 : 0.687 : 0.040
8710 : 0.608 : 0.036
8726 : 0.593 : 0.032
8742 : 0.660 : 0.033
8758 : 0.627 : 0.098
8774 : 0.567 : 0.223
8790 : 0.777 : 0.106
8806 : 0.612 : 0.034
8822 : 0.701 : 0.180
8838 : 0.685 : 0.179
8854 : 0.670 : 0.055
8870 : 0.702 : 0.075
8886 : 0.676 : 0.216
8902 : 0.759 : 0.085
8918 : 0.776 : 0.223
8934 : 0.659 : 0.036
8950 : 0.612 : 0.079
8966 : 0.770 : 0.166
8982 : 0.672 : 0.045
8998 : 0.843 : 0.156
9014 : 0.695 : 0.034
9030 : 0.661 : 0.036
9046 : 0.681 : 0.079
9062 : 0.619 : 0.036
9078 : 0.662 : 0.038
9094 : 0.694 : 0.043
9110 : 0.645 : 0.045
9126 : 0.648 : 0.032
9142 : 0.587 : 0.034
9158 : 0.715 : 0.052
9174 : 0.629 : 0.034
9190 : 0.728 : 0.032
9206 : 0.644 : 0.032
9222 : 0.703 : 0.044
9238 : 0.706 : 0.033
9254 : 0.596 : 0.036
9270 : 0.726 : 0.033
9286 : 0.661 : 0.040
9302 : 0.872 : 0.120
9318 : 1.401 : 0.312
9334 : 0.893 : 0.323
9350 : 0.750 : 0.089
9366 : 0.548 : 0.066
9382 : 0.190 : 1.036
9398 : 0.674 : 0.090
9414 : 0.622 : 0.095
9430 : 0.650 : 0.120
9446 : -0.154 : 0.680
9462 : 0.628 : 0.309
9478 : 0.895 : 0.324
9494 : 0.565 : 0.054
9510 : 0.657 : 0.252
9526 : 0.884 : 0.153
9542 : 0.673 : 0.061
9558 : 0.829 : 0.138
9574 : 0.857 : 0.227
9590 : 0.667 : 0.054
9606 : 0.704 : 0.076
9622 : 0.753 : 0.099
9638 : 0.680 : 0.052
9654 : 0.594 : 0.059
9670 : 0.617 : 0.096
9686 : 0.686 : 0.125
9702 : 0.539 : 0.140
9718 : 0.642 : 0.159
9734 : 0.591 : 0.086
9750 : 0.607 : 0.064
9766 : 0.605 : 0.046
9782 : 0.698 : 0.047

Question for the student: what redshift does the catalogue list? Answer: 0.32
